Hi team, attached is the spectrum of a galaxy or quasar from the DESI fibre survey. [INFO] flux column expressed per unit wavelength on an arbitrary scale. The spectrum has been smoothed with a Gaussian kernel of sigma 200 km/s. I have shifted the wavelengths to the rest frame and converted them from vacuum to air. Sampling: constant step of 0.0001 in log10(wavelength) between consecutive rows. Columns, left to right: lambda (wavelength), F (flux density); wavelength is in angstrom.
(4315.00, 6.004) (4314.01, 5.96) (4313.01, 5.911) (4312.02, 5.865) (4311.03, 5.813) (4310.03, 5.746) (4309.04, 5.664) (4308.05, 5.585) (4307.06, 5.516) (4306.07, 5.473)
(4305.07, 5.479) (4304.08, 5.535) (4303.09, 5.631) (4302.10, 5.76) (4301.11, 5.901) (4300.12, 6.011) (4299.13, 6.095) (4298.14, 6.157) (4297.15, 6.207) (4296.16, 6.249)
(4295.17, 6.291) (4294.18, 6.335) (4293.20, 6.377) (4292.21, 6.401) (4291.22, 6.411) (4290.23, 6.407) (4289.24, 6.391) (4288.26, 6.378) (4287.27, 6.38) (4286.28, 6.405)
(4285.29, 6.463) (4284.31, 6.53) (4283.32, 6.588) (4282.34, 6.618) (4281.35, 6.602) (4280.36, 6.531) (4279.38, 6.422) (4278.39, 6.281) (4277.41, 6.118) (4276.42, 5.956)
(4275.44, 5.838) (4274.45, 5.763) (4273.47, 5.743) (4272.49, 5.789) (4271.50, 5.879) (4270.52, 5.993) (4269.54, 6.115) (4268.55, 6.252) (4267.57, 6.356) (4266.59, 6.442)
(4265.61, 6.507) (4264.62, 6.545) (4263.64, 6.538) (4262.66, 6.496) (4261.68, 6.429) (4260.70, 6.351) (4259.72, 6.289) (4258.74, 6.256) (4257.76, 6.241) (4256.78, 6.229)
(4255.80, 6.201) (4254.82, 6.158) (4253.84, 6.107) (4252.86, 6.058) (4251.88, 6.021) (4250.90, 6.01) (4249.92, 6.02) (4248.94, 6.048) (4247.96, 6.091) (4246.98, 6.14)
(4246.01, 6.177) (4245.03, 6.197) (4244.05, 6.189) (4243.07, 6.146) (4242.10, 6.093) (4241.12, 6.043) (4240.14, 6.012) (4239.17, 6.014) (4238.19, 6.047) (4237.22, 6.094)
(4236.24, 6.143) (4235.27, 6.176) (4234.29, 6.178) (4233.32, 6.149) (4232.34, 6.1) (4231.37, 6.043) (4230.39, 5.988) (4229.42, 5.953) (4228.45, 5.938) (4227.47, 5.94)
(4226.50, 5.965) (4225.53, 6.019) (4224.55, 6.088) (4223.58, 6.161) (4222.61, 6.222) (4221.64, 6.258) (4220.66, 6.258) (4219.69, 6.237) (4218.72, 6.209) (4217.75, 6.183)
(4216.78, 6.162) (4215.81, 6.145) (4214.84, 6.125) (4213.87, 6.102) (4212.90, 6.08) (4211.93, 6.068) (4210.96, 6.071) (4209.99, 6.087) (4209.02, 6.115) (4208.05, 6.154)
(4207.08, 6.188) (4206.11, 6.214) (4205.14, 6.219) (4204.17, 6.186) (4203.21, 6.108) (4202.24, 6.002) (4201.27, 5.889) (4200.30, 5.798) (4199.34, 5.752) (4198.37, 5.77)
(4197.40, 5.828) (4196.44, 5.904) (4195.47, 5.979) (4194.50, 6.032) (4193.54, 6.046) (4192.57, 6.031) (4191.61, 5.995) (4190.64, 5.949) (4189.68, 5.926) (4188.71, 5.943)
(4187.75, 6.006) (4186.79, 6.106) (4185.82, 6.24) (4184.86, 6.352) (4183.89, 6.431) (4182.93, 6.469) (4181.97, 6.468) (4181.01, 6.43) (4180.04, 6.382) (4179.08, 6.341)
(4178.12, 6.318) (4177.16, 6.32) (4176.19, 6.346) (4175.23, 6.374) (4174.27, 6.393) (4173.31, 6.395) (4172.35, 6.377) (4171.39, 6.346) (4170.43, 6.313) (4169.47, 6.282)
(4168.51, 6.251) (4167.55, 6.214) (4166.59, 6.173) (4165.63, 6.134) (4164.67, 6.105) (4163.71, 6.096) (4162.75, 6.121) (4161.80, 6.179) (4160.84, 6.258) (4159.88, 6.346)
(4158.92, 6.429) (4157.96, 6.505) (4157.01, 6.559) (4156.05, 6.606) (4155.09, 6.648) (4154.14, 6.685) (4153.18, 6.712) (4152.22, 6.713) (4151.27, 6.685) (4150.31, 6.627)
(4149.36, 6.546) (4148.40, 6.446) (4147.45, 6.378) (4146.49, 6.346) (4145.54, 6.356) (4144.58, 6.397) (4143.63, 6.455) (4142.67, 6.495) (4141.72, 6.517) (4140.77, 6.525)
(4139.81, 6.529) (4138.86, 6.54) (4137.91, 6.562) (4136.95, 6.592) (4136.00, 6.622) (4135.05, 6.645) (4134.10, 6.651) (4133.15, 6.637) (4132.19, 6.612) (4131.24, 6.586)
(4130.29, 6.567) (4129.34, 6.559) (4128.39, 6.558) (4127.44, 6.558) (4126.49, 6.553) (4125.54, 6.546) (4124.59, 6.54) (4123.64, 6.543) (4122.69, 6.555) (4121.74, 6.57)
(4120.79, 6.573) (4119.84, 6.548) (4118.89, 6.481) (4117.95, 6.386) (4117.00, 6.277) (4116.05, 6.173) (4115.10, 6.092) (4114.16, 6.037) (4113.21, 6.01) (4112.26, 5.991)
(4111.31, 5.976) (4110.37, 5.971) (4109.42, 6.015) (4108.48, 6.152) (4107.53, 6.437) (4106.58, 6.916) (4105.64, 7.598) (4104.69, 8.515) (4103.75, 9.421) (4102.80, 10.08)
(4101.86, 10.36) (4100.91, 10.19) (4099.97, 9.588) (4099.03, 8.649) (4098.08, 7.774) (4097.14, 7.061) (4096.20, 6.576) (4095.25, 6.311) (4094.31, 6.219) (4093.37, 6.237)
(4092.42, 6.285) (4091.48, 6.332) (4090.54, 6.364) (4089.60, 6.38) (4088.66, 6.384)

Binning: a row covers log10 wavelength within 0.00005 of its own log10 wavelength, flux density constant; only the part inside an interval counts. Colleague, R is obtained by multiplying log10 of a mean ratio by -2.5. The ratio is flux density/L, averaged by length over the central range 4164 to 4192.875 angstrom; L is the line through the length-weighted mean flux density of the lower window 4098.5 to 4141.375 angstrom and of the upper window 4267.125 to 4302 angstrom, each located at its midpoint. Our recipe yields 0.07 mag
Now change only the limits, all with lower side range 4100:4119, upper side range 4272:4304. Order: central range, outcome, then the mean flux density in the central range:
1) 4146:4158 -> 0.06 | 6.58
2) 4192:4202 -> 0.14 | 5.91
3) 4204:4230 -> 0.08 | 6.12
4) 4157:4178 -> 0.10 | 6.29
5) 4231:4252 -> 0.07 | 6.1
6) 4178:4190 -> 0.09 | 6.27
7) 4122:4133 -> 0.09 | 6.56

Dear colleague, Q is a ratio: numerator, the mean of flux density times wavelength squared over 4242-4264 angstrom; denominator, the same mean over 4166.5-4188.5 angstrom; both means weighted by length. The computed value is 1.02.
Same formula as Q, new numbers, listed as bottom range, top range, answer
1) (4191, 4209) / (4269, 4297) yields 1.08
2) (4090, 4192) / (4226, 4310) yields 0.99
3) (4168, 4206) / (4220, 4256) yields 1.01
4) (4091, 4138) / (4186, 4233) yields 0.92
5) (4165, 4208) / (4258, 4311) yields 1.05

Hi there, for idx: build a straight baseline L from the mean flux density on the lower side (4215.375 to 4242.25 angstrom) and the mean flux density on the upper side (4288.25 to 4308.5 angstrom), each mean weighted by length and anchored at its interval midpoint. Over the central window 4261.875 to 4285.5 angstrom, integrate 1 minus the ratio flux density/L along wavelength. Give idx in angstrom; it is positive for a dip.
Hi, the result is -0.8 angstrom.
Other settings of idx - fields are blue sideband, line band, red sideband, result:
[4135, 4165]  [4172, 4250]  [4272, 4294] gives 3.3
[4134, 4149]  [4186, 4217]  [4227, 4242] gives 0.9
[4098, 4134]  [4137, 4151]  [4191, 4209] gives 0.4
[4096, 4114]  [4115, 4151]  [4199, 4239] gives 3.7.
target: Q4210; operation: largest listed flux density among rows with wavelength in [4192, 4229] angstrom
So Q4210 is 6.258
